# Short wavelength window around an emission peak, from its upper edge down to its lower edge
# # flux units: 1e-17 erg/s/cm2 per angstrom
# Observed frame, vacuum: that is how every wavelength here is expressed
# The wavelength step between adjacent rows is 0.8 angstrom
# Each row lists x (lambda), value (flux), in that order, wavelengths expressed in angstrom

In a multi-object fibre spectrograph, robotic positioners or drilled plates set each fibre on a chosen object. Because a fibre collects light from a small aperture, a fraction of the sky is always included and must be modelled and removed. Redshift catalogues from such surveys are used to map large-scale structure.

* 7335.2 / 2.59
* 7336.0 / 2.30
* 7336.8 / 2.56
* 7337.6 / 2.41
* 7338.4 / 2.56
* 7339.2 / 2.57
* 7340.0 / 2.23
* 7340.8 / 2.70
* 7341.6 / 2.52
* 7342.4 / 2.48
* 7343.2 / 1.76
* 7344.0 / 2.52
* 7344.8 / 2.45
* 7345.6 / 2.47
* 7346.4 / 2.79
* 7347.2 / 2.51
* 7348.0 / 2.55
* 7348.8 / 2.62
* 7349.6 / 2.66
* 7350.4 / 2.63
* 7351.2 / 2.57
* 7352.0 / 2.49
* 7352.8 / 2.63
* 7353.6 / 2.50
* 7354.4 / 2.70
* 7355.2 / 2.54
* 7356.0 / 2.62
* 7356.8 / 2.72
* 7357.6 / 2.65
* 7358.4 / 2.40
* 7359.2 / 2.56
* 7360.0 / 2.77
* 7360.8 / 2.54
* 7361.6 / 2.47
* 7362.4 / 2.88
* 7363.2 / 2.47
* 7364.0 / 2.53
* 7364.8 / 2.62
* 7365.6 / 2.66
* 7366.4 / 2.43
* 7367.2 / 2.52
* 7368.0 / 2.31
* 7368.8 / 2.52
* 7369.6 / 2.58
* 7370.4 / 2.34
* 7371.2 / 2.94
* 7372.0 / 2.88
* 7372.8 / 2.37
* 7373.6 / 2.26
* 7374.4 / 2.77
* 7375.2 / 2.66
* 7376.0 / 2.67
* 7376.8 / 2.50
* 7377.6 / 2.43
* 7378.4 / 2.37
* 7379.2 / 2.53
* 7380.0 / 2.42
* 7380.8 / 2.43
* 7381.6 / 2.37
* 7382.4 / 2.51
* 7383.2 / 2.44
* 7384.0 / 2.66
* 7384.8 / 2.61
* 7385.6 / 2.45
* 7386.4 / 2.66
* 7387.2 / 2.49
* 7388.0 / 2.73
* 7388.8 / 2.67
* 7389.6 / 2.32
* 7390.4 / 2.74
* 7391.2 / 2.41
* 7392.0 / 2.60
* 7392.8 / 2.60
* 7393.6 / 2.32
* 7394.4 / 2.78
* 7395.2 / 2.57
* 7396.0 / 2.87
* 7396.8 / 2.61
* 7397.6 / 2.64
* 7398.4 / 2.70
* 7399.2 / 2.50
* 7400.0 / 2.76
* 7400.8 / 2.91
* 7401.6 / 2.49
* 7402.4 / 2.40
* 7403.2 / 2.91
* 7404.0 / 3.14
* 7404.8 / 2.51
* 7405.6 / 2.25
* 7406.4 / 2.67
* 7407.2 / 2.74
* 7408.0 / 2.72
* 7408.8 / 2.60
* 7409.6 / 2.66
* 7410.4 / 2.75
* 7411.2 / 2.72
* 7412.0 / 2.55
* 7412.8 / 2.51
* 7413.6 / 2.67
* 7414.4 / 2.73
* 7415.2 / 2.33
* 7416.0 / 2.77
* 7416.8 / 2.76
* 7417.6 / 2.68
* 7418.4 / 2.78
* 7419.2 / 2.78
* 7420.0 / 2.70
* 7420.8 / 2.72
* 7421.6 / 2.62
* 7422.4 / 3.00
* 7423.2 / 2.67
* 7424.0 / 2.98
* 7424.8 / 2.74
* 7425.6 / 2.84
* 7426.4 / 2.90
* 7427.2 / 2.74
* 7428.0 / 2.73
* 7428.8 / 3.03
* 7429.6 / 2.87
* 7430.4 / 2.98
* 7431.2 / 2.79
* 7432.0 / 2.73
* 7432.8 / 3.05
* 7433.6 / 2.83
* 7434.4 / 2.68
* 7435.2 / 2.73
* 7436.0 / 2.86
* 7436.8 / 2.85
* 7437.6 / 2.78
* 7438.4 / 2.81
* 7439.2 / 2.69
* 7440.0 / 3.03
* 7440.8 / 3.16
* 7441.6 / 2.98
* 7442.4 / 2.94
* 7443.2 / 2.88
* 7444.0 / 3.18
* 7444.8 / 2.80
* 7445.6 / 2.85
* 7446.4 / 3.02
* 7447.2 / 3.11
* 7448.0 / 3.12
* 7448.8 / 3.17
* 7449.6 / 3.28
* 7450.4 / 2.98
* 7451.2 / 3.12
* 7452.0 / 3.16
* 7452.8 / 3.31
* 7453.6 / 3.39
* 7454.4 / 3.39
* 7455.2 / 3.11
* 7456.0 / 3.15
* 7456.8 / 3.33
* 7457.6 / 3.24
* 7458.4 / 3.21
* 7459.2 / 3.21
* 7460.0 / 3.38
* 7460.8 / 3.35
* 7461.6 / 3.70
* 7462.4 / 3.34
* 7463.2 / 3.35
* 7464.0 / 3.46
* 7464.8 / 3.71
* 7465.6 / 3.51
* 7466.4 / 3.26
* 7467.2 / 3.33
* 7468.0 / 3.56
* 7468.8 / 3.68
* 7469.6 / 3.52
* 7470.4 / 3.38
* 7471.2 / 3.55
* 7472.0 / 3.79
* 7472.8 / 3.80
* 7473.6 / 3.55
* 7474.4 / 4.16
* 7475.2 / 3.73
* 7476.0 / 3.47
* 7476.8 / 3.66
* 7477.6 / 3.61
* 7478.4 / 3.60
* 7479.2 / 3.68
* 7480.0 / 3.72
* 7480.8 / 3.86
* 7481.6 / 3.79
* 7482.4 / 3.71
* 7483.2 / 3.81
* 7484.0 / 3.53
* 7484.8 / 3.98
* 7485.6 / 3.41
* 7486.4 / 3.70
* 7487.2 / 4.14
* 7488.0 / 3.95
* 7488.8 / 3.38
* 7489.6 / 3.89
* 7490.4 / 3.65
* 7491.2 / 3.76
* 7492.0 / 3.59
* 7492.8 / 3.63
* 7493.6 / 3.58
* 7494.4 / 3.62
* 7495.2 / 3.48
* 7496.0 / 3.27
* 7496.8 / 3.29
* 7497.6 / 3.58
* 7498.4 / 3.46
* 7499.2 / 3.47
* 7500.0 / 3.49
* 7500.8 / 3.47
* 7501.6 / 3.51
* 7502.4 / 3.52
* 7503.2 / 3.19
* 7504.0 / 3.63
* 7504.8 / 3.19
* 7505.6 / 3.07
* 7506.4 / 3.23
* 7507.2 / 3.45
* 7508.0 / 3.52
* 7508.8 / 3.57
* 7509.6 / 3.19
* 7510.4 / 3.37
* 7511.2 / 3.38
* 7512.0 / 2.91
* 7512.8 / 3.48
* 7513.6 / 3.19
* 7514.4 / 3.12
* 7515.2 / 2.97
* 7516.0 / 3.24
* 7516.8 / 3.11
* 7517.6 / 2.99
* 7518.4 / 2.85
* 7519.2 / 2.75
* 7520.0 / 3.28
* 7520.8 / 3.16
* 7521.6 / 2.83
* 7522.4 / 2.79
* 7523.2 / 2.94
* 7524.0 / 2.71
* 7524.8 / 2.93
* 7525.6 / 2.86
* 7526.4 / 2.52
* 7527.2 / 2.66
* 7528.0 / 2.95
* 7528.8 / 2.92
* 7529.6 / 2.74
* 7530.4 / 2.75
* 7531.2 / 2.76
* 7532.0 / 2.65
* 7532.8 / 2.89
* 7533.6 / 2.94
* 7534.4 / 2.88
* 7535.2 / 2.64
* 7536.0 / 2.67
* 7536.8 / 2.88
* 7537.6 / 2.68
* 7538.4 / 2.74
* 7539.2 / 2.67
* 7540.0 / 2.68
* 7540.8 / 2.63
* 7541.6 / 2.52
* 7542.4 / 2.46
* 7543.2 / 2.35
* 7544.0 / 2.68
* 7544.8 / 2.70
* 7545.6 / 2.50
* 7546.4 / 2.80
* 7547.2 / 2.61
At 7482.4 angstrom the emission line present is Mg II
